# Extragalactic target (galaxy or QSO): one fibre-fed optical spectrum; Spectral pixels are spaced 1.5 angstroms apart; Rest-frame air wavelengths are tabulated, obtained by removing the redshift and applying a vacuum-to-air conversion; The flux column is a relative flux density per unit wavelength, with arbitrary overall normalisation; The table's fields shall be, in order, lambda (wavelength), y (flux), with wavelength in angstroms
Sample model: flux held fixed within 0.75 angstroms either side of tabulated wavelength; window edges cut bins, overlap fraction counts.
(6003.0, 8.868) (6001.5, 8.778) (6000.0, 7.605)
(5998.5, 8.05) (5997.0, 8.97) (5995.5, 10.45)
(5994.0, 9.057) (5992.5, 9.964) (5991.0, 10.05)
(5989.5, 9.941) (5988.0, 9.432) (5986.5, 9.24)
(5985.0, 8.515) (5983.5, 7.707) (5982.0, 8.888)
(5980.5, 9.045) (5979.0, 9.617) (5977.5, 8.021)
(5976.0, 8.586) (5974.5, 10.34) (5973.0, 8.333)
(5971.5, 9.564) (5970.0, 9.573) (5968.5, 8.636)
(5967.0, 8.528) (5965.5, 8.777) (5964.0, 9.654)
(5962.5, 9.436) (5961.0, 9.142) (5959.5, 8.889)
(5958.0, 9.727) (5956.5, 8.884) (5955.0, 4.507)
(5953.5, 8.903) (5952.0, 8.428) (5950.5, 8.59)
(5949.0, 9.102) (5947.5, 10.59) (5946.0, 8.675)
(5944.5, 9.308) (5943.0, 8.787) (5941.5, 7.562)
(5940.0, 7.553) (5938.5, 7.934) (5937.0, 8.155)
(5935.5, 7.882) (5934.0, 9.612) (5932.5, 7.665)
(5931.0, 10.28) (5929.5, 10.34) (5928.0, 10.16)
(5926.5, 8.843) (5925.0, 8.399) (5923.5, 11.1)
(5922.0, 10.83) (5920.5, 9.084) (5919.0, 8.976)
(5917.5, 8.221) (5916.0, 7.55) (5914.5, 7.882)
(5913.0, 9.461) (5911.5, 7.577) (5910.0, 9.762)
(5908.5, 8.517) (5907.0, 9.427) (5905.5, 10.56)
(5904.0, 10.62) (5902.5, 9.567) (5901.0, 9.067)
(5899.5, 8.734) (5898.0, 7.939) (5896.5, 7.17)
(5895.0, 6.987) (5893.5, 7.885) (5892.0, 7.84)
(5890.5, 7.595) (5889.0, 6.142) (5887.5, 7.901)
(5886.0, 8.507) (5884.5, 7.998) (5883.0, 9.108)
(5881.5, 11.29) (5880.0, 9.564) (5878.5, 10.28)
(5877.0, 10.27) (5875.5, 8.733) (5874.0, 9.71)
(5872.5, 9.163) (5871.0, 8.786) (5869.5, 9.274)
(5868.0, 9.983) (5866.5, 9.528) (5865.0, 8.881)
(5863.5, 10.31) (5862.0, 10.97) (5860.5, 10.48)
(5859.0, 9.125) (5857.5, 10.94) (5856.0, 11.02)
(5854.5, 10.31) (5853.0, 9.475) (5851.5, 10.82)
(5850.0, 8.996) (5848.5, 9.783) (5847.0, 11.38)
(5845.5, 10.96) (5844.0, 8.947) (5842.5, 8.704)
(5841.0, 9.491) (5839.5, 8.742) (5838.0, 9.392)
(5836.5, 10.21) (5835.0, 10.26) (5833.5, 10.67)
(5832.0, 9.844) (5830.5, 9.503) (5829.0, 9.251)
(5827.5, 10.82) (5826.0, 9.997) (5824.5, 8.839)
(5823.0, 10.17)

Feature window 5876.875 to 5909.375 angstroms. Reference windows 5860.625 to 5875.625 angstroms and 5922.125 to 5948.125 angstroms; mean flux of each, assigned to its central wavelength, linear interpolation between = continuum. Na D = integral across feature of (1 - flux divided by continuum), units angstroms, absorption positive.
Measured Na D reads 2.23 angstroms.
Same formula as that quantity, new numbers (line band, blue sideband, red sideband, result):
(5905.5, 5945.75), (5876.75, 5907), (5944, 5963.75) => -0.6 angstroms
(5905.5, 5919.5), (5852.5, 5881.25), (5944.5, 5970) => 1.0 angstroms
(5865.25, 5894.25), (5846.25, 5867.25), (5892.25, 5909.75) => 1.6 angstroms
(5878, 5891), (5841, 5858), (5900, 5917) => 1.1 angstroms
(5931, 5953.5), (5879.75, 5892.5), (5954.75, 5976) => 0.4 angstroms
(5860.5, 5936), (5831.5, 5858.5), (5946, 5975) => 3.4 angstroms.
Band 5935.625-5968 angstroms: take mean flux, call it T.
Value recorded 8.61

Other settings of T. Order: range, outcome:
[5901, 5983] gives 8.96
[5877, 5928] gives 8.84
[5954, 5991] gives 8.9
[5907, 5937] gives 9.05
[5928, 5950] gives 8.86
